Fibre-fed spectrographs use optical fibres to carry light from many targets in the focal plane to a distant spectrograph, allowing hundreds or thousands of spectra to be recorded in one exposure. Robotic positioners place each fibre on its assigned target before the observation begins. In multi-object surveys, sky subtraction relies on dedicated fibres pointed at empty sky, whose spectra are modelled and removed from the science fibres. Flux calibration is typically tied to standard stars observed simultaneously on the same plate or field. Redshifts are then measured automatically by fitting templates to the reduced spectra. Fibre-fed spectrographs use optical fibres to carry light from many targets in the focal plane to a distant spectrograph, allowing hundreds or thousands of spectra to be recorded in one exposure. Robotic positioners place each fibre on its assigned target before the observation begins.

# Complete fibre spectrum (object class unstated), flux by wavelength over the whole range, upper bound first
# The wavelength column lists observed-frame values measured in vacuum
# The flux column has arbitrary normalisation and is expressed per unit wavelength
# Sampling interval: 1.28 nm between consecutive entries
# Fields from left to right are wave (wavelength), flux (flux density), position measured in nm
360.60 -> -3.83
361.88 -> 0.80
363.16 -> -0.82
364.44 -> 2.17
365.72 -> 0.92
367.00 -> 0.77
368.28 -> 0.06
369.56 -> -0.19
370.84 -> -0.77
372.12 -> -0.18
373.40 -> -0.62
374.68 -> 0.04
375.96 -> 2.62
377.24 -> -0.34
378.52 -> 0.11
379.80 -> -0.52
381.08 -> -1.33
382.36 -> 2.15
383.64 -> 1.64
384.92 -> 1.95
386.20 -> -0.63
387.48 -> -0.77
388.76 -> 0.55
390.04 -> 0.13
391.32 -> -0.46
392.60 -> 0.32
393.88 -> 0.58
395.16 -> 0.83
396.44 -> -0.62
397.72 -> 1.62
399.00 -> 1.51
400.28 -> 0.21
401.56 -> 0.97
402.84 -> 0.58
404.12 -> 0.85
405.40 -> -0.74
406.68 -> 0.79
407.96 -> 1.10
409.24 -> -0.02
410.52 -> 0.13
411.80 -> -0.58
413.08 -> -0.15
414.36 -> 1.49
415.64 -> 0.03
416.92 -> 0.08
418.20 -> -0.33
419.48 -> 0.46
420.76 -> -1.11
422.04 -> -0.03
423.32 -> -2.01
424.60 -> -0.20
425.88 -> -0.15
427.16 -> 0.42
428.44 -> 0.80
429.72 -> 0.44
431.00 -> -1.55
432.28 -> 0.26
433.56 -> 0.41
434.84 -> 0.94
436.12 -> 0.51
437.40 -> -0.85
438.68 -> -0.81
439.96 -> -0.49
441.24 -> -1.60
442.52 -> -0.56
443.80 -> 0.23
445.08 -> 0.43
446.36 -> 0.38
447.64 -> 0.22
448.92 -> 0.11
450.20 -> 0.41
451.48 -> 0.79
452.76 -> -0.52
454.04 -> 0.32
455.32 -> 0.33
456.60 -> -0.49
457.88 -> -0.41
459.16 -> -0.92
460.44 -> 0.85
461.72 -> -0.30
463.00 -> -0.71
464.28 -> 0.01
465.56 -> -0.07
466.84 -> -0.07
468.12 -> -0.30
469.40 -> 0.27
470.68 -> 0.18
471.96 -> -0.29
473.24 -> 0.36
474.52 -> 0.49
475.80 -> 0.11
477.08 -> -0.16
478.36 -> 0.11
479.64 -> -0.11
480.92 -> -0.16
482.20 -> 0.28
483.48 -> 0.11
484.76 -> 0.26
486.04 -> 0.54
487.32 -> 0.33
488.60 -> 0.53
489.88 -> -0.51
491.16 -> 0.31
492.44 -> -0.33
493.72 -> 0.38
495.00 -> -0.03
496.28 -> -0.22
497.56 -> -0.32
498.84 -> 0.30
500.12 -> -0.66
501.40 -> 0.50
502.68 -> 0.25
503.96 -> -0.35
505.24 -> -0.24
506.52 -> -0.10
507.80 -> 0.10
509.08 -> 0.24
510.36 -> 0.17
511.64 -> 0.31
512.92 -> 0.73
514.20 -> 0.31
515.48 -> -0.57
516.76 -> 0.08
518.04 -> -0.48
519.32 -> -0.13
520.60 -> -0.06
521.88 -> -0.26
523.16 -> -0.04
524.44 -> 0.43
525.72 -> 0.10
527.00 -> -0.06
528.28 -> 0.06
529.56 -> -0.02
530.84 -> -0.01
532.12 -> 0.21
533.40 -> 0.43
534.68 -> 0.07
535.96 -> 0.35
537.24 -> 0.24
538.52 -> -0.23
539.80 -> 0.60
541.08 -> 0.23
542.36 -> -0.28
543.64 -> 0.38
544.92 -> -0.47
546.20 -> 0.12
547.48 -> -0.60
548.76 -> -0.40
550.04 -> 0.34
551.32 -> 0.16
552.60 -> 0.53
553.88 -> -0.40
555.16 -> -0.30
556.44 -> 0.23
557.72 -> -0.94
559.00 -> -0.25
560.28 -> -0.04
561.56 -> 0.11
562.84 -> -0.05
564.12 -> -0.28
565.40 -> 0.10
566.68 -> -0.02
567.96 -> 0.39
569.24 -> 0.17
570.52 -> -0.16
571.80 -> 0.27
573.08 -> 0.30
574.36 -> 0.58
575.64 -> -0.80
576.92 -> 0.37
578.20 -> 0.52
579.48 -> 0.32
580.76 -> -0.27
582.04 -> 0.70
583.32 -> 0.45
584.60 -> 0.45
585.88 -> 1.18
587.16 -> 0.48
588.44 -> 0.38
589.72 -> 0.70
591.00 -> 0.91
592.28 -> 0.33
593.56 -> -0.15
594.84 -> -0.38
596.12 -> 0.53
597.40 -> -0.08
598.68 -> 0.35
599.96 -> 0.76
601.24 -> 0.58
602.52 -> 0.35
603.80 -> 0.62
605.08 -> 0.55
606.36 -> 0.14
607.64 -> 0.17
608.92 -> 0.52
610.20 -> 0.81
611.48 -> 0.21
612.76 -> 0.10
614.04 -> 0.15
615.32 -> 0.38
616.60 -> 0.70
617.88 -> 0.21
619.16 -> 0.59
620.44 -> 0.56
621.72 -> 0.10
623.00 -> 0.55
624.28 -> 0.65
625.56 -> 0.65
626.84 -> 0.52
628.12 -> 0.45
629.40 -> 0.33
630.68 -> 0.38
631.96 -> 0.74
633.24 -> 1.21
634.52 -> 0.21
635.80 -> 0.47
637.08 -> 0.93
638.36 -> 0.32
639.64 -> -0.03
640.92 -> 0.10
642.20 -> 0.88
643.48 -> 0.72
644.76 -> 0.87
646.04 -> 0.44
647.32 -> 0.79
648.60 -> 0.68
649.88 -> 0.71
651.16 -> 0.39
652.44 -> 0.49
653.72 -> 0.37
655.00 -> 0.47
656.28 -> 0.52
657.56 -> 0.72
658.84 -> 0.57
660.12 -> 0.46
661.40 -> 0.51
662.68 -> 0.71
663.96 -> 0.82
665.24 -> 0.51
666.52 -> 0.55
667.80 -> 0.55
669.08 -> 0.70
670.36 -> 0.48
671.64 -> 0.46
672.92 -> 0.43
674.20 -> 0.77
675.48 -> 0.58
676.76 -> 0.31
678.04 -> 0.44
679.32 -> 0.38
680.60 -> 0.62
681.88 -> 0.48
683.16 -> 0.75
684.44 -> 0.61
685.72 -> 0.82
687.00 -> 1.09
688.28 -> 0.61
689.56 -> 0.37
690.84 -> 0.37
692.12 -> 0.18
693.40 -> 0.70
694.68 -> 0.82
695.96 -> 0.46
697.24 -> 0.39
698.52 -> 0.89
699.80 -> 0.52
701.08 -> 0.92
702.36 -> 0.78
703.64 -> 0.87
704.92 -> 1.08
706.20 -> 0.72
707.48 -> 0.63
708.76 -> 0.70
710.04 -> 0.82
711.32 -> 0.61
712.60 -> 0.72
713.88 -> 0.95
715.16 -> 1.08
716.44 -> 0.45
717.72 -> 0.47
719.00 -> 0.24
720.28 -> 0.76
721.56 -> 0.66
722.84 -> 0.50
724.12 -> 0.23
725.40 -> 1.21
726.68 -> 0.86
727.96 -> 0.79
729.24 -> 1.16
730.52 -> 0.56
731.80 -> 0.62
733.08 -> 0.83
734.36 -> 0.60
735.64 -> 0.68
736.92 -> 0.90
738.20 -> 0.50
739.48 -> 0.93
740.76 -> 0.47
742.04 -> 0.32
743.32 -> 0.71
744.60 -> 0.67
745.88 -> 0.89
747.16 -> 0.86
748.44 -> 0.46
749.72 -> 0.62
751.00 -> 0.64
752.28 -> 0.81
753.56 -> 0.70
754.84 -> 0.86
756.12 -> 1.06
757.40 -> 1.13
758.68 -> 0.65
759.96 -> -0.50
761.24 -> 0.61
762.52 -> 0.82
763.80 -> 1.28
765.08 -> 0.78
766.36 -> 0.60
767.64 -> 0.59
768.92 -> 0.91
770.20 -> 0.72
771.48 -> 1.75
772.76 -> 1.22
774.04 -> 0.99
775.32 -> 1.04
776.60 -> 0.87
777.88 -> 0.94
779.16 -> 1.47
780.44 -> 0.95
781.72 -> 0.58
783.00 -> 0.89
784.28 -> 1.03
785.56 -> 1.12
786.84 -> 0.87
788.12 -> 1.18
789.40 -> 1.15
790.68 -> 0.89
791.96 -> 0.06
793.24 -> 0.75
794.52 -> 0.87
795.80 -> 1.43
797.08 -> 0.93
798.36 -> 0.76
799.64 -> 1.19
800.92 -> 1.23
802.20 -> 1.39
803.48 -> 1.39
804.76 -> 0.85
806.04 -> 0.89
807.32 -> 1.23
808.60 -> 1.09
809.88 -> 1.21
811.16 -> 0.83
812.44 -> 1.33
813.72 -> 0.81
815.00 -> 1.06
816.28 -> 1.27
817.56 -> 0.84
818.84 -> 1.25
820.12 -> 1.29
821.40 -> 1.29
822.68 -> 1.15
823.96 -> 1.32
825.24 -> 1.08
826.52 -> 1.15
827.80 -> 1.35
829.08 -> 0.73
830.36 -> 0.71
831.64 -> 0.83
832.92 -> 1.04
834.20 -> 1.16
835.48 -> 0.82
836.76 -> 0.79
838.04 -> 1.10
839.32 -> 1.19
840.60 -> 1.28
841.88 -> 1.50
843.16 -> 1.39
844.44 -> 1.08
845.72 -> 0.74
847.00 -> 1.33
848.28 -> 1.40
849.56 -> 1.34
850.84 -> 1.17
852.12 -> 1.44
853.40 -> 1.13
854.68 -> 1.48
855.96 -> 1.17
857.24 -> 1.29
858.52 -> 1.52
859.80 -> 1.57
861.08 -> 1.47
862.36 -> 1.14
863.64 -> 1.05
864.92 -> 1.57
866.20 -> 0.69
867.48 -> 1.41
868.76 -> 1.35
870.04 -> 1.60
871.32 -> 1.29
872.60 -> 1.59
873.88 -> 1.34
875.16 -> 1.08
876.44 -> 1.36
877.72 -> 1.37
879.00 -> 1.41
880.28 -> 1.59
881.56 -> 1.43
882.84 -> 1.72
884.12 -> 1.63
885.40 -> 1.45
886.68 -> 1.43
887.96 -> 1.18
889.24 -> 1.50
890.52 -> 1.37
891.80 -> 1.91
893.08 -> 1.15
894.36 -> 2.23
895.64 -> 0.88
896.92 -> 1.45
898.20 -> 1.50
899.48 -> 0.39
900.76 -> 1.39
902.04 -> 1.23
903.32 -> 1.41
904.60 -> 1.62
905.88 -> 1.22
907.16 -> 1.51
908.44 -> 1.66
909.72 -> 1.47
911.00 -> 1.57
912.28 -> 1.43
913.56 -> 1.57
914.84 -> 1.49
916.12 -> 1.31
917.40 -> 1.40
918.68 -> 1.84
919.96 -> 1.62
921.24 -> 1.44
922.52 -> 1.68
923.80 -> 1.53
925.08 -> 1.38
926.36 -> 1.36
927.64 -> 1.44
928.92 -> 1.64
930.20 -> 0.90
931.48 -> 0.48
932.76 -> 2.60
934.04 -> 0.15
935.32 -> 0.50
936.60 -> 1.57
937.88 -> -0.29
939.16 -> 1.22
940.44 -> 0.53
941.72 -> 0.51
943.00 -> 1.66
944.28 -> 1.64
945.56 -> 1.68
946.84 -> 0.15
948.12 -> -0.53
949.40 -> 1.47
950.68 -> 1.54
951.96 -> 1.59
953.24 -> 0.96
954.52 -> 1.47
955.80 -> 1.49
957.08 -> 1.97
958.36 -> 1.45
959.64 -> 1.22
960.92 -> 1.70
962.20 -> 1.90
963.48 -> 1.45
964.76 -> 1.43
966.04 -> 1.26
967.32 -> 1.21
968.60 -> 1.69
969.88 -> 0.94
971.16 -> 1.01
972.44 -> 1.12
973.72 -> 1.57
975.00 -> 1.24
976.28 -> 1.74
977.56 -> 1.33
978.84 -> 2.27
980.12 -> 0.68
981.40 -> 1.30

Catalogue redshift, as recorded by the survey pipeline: 0.931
